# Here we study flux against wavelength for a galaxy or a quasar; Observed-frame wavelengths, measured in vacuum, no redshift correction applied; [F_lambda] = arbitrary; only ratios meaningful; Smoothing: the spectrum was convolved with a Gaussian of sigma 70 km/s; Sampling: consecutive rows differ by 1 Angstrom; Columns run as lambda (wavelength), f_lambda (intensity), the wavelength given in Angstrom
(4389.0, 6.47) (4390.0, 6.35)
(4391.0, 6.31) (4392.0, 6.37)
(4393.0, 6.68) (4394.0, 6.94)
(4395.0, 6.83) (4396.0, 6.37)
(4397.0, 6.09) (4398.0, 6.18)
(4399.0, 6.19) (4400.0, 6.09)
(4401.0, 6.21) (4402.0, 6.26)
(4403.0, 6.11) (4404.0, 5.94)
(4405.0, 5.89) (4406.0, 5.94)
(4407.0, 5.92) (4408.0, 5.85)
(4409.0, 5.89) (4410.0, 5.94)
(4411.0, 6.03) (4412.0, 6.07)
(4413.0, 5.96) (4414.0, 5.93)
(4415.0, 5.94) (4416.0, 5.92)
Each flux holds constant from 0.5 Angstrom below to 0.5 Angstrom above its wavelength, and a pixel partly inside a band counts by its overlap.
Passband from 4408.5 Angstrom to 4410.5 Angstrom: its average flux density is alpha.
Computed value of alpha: 5.92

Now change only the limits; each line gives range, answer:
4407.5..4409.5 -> 5.87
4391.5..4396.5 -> 6.64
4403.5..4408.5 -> 5.91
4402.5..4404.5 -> 6.03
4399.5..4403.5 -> 6.17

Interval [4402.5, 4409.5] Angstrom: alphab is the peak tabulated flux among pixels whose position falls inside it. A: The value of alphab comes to 6.11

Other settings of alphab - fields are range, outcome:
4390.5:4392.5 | 6.37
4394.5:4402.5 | 6.83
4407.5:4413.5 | 6.07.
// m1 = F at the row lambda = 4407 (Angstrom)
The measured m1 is 5.92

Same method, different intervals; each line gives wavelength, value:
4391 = 6.31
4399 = 6.19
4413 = 5.96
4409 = 5.89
